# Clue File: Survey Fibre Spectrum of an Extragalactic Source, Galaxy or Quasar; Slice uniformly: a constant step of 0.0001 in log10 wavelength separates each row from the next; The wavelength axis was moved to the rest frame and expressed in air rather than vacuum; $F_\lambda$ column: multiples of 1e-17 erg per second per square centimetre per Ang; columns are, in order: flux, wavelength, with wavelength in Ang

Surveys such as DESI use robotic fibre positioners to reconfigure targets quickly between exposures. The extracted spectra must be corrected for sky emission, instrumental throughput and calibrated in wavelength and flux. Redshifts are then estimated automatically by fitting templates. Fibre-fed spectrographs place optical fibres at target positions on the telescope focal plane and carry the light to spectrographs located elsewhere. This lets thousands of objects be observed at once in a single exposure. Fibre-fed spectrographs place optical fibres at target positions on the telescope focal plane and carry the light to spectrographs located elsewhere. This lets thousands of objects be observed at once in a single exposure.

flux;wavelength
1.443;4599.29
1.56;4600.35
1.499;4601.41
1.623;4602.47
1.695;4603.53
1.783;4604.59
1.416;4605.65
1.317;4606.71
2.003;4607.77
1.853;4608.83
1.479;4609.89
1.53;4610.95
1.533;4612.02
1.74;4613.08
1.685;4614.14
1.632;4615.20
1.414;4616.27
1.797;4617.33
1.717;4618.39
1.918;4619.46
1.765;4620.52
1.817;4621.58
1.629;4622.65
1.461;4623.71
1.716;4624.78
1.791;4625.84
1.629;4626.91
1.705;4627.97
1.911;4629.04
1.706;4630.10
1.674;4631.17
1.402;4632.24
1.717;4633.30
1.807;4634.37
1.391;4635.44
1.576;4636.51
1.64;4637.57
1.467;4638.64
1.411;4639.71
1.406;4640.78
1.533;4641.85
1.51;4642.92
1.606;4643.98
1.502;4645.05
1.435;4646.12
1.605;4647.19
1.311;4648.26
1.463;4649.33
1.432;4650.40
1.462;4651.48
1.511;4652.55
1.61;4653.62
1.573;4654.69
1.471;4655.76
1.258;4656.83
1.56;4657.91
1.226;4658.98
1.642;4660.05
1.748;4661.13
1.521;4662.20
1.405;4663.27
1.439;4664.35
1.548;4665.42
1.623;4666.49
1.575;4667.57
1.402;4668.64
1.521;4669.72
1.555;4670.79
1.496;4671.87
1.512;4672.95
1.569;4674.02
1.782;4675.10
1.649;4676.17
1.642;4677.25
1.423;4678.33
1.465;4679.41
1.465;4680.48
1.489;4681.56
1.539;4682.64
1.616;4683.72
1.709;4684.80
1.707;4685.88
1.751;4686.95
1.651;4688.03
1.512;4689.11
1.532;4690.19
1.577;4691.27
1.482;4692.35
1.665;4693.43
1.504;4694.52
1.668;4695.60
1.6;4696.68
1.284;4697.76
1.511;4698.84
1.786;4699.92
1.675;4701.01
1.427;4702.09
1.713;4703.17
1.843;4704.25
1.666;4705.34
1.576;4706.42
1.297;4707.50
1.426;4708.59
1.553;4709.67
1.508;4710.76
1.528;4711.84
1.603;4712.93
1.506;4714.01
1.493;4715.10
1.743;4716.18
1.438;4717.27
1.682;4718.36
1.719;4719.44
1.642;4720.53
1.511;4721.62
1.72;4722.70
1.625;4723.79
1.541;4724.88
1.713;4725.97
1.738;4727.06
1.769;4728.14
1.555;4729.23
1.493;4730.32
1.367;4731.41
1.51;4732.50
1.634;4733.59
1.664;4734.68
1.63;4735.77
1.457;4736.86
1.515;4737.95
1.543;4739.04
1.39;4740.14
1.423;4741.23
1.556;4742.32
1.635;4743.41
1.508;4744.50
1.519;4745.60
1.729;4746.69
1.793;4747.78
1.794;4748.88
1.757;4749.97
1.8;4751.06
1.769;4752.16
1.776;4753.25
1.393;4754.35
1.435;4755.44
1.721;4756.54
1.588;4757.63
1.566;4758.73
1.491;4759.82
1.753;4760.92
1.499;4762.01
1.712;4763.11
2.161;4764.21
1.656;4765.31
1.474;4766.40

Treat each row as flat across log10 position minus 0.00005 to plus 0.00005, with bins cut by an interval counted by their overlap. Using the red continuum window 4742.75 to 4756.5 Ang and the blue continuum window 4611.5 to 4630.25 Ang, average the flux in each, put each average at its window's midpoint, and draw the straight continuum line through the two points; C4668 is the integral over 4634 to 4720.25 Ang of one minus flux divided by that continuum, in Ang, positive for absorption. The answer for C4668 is 6.93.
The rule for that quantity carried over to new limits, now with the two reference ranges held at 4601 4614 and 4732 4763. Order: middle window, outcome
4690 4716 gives 0.8 Ang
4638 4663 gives 2.0 Ang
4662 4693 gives 1.1 Ang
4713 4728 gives -0.2 Ang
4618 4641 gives -0.4 Ang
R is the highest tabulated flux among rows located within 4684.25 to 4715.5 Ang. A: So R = 1.843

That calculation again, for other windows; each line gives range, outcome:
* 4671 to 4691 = 1.782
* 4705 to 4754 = 1.8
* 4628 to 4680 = 1.911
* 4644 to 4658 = 1.61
